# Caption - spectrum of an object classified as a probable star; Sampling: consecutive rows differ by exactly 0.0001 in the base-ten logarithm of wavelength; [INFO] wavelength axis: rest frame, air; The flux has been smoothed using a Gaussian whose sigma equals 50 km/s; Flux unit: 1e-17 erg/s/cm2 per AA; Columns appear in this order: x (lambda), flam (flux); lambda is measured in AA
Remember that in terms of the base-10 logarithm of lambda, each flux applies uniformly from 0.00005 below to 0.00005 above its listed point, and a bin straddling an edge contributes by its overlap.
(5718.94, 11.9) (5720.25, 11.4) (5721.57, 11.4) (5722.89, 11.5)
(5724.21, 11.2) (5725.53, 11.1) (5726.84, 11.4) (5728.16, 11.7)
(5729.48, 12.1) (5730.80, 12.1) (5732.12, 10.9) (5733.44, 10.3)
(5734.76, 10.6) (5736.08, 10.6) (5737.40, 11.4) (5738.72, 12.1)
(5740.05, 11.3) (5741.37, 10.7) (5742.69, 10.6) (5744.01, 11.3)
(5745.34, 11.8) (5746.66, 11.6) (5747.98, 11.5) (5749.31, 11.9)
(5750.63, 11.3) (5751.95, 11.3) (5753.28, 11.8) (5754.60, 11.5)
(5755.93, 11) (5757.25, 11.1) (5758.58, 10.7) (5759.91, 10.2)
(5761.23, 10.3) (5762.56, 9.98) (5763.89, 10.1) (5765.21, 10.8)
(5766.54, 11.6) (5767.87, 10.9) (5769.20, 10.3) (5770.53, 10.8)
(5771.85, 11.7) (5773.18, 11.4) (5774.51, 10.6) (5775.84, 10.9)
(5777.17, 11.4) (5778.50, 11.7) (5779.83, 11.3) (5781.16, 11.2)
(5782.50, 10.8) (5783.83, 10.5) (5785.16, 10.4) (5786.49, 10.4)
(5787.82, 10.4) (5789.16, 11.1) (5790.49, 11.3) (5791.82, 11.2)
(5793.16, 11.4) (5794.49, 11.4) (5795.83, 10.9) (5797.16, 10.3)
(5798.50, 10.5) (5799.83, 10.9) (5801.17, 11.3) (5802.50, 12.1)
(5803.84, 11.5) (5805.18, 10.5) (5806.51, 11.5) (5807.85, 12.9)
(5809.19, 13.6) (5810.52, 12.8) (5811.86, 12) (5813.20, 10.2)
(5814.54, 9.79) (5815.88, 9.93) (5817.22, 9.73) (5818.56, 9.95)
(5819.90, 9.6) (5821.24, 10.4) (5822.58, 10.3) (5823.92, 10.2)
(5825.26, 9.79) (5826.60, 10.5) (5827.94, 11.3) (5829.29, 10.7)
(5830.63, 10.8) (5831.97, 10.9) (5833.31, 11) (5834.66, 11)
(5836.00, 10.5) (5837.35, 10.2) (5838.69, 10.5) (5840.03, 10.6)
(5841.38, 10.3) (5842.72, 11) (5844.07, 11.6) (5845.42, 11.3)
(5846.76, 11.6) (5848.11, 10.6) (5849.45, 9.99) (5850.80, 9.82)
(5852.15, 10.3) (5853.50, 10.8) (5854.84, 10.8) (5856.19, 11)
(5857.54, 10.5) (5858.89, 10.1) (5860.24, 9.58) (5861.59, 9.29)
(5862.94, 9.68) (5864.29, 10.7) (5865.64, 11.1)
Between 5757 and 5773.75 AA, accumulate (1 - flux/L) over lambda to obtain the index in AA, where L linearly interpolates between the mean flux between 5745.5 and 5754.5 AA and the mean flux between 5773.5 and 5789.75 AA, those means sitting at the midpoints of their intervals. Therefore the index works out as 0.7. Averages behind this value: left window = 11.6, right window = 10.9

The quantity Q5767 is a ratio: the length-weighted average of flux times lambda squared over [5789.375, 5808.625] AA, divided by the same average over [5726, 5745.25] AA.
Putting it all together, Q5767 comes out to 1.0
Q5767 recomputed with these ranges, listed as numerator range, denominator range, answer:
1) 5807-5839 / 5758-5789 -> 1.01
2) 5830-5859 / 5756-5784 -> 1.01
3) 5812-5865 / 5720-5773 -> 0.97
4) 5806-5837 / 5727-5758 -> 0.98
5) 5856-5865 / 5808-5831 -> 0.95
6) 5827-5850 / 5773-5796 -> 1.00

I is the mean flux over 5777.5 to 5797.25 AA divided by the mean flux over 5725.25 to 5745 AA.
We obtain 1.0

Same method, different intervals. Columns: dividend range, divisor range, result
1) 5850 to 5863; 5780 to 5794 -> 0.94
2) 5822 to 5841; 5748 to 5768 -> 0.96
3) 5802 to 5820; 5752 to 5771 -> 1.04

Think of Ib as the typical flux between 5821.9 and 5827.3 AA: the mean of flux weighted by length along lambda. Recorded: 10.2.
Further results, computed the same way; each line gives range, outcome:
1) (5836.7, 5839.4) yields 10.4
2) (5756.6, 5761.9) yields 10.6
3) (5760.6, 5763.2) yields 10.1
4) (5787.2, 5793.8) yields 11.1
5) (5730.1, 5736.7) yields 10.9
